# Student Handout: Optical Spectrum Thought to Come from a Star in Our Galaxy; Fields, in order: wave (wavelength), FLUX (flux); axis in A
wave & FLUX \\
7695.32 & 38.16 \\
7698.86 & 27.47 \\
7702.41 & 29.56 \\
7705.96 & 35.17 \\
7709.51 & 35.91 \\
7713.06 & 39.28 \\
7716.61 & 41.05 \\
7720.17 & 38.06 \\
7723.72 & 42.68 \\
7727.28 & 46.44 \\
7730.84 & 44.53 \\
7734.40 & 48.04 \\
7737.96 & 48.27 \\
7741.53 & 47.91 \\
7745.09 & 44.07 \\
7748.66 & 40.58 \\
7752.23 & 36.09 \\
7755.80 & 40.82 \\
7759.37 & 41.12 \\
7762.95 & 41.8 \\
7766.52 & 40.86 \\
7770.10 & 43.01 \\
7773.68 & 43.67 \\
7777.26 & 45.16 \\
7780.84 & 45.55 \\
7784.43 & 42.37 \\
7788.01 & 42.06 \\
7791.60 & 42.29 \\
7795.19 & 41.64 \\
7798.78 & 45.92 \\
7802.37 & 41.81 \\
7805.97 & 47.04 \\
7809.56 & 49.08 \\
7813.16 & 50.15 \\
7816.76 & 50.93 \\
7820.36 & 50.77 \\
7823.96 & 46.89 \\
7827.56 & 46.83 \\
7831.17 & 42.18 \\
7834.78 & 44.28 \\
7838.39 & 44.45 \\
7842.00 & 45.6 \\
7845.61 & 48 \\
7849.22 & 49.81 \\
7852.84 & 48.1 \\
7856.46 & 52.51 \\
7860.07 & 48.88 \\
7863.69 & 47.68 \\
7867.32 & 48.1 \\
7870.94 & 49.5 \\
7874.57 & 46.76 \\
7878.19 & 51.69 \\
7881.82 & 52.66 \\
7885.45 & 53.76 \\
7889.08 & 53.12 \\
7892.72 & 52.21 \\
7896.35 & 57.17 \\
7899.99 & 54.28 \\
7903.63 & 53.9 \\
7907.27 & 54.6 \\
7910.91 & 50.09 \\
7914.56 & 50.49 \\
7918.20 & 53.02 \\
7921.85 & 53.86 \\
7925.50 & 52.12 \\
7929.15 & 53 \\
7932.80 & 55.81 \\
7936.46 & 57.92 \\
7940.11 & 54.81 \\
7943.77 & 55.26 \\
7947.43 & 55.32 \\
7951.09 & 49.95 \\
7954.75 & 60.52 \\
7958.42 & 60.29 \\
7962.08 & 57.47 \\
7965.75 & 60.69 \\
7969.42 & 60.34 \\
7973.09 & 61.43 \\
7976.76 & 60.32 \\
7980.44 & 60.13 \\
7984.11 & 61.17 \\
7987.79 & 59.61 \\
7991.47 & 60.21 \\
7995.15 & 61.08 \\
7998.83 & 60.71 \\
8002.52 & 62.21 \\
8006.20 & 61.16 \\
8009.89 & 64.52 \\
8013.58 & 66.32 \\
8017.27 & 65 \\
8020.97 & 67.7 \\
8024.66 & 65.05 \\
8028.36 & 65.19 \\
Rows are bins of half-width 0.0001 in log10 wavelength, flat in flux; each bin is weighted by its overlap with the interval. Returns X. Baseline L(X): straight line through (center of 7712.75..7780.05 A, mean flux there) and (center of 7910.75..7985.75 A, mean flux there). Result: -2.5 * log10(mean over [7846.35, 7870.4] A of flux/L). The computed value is 0.03 mag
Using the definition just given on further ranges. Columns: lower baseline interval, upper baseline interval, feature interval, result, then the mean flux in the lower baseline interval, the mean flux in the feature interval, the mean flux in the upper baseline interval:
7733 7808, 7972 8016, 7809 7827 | -0.05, 43.3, 49.4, 61.6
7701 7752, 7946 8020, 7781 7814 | 0.05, 41.5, 44.6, 60.5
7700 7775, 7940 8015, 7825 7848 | 0.08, 41.2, 45.4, 59.8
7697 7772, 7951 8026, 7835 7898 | 0.04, 40.6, 49.8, 61.5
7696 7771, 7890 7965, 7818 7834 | 0.01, 40.6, 46.7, 54.7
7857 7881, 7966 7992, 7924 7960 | 0.02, 49.1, 55.5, 60.5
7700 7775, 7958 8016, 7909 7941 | 0.06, 41.2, 53.4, 61.2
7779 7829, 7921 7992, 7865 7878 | 0.06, 46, 48.5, 57.5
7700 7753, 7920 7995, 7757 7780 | 0.04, 41.1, 42.7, 57.6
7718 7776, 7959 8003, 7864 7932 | 0.04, 43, 52.2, 60.4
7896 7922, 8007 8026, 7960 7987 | 0.01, 53.2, 60.2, 65.5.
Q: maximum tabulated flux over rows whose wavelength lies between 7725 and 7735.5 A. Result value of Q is 48.04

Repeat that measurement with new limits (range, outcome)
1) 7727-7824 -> 50.93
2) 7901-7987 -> 61.43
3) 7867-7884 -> 52.66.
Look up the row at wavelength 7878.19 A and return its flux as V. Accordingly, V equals 51.69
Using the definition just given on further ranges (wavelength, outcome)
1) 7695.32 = 38.16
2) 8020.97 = 67.7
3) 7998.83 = 60.71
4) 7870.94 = 49.5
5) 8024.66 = 65.05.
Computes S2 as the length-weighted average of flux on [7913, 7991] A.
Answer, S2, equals 56.9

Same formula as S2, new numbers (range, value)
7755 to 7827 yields 44.7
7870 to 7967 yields 54.1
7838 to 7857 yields 48.1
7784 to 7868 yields 46.6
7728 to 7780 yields 43.4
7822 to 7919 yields 49.9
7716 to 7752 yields 43.9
